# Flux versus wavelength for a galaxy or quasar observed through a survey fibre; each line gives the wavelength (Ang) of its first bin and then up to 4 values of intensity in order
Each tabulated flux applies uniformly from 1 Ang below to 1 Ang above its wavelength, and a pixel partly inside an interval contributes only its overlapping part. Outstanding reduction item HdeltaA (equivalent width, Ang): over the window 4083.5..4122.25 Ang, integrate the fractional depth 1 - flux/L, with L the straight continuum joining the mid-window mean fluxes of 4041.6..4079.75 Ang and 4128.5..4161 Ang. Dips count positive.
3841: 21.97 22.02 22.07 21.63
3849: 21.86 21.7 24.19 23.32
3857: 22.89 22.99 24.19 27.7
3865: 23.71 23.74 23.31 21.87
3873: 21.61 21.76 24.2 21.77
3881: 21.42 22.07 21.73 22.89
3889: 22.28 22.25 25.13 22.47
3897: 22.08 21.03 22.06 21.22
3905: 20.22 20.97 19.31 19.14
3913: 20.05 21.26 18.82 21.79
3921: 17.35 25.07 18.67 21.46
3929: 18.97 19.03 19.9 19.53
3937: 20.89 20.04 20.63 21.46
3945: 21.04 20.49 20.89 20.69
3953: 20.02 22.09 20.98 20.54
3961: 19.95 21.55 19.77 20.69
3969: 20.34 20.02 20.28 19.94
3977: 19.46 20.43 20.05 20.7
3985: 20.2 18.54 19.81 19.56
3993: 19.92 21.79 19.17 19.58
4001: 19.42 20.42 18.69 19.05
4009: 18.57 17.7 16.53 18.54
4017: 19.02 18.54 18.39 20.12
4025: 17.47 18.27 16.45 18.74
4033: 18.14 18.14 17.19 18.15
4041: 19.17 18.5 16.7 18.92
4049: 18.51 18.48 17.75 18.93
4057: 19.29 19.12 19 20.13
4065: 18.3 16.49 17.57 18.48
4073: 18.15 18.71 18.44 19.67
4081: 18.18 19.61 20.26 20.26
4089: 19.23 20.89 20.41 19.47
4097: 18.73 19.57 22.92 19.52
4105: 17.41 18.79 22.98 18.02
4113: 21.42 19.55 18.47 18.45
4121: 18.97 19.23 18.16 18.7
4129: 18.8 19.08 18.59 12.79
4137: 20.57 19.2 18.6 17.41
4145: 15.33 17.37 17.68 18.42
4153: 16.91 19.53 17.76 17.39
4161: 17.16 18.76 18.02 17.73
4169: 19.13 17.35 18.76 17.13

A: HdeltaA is -3.4 Ang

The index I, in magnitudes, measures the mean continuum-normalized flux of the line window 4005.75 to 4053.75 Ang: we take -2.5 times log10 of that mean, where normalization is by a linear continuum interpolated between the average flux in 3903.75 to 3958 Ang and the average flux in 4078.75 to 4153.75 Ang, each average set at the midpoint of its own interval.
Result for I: 0.081 mag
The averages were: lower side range 20.4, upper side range 18.9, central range 18.2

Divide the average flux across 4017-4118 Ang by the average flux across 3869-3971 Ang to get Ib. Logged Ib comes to 0.90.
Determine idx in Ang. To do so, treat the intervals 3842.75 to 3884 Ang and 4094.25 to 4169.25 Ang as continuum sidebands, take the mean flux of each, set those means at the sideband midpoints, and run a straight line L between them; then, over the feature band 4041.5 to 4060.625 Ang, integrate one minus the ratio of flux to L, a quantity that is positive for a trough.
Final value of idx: 1.32 Ang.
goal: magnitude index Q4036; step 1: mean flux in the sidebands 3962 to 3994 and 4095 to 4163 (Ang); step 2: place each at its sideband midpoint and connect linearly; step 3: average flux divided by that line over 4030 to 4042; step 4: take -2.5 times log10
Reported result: 0.07 mag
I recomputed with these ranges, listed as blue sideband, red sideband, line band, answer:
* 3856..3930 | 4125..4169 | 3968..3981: 0.03 mag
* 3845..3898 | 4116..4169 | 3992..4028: 0.08 mag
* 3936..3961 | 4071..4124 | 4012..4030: 0.11 mag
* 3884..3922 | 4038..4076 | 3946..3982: -0.02 mag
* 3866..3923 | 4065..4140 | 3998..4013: 0.08 mag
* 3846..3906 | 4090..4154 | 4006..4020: 0.13 mag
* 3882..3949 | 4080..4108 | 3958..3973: 0.01 mag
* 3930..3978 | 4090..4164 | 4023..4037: 0.10 mag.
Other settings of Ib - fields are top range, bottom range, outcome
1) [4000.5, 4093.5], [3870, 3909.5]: 0.85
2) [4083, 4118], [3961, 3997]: 0.99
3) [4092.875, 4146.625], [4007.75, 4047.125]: 1.04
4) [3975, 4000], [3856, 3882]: 0.86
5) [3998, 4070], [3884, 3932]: 0.88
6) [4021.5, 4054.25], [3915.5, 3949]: 0.89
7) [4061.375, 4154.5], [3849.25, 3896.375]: 0.82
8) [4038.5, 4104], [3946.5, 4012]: 0.95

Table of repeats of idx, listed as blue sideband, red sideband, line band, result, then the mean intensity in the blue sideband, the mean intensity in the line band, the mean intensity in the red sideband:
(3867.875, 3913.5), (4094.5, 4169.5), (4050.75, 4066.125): 0.54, 21.8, 18.9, 18.6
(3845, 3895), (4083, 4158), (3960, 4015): 3.52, 22.9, 19.7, 18.9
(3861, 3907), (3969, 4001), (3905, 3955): 2.40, 22.6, 20.3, 20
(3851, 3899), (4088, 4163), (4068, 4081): 0.74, 23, 18.5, 18.7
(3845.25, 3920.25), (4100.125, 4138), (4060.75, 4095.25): 0.94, 22.2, 19.1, 19.1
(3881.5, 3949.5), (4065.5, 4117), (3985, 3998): 0.28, 21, 19.8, 19.4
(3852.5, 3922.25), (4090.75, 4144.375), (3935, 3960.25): 0.64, 22.1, 20.8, 19.1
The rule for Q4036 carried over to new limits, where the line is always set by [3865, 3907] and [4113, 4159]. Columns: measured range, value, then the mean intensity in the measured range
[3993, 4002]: 0.026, 20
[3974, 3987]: 0.039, 20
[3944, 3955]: 0.024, 20.8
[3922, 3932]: 0.049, 20.6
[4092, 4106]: -0.051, 19.7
